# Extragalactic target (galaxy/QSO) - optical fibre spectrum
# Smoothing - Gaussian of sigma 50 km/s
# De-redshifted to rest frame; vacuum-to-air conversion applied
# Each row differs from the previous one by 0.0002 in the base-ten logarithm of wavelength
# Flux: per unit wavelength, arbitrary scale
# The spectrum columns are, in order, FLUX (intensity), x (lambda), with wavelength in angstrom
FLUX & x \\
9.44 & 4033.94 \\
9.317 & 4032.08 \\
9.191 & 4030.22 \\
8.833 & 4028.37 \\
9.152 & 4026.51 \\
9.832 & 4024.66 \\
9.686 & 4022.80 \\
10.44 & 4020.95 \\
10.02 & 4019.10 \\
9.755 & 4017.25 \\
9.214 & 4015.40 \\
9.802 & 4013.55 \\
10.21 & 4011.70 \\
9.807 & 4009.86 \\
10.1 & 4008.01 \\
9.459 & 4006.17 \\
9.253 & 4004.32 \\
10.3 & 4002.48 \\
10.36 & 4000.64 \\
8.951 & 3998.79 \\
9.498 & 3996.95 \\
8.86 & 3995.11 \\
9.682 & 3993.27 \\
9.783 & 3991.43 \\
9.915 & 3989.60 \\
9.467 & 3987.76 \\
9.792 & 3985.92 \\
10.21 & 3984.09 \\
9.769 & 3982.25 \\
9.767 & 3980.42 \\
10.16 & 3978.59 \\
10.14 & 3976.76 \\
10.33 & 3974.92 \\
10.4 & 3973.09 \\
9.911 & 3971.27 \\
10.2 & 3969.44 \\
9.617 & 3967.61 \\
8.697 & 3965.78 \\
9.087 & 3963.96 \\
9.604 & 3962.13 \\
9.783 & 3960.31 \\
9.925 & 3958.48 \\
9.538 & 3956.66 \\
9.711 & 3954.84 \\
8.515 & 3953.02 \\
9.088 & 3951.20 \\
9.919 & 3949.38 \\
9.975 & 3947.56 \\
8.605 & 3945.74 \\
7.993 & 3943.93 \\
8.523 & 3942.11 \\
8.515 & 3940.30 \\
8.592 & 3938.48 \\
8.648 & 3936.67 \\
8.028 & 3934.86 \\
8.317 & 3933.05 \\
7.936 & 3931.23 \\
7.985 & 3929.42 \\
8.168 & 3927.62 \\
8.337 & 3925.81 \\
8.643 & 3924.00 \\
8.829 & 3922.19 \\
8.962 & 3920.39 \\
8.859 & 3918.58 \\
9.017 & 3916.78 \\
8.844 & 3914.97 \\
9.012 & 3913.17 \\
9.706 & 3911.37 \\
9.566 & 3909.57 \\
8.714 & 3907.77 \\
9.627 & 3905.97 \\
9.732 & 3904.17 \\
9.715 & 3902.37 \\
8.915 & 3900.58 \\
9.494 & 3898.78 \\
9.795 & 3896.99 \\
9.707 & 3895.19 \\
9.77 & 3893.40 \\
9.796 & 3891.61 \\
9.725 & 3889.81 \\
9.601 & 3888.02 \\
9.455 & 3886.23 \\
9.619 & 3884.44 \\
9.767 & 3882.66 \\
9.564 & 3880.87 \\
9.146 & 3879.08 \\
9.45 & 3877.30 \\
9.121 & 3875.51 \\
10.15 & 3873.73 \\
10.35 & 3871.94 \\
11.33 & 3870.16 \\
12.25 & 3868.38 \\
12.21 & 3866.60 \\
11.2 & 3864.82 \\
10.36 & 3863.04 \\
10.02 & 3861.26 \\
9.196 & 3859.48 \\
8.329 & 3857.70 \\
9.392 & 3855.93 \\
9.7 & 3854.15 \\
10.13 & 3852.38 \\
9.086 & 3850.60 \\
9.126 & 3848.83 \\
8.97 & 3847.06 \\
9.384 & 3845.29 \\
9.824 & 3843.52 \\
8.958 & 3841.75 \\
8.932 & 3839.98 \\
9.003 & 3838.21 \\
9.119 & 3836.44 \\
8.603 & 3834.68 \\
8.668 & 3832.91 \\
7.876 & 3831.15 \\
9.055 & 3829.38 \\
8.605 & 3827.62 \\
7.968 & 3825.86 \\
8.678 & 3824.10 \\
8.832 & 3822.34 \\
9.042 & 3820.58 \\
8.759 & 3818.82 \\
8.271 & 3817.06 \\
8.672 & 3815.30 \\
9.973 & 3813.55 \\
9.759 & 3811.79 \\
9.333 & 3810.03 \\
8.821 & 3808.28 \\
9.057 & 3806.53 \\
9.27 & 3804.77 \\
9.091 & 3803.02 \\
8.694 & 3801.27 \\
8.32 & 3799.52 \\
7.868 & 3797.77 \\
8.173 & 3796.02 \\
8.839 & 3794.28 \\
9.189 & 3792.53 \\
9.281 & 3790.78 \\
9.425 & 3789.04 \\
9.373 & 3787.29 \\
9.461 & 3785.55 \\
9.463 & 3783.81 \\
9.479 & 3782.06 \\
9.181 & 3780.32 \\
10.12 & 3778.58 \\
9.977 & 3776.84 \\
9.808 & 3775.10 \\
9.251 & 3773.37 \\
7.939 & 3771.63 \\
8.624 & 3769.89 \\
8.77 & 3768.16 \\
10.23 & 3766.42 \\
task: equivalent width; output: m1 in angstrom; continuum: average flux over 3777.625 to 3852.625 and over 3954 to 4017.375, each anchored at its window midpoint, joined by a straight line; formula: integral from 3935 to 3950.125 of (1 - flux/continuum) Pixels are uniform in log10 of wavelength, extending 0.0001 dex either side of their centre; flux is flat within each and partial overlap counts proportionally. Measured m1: 1.2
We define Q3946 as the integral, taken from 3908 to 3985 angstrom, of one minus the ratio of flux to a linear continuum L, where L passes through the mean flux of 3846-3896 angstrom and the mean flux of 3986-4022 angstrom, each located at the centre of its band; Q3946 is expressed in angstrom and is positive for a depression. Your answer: 4.9 angstrom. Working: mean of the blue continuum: 9.88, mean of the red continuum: 9.73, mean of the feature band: 9.18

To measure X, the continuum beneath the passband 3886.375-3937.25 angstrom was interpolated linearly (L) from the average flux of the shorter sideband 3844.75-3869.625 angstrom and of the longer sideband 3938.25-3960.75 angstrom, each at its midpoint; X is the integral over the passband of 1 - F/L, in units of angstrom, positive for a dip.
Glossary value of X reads 2.3 angstrom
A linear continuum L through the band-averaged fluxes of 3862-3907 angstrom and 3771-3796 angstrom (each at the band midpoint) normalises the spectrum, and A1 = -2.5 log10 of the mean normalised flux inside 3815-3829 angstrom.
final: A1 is 0.11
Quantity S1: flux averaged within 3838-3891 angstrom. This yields 9.79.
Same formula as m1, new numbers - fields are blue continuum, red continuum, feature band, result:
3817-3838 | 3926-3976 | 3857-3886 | -4.3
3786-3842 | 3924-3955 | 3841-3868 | -3.1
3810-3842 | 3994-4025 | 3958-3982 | -0.7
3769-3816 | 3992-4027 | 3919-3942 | 2.6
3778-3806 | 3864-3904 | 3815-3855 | 2.4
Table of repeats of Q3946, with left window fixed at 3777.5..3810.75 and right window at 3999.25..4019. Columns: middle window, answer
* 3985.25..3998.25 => 0.3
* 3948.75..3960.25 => 0.2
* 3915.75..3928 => 1.0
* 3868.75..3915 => -1.2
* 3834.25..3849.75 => 0.2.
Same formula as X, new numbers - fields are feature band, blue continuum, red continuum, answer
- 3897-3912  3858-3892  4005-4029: 0.8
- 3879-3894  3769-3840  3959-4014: -0.5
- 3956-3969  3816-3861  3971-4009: 0.2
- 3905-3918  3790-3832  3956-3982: 0.3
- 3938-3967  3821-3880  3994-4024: 1.5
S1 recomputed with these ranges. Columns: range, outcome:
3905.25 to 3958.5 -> 8.85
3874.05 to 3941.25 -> 9.11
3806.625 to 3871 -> 9.37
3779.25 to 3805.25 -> 9.01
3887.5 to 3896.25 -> 9.72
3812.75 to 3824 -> 8.9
